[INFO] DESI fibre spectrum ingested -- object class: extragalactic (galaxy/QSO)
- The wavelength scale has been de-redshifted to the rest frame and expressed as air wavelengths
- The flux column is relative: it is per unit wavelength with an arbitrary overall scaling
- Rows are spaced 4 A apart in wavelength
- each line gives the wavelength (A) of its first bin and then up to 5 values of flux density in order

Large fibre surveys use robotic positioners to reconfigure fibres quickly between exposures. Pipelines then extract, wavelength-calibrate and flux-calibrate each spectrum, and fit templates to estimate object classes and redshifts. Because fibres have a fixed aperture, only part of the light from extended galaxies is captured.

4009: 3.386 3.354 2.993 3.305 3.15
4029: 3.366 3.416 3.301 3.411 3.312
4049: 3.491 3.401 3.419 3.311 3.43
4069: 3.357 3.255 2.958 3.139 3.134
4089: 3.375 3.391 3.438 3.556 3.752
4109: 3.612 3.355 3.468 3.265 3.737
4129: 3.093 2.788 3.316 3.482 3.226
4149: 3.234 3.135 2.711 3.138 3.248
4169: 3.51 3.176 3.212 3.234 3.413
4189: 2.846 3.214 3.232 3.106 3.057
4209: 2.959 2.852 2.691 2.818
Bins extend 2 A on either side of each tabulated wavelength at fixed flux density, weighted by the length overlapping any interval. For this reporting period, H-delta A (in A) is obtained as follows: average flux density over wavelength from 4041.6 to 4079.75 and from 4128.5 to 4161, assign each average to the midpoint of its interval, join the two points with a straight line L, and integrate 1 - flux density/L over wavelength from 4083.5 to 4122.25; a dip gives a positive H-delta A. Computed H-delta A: -2.6 A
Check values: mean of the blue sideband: 3.33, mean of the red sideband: 3.13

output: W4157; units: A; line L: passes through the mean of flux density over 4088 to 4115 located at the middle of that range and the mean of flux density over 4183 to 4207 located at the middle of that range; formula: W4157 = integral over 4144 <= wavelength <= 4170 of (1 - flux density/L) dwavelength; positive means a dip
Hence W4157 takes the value 1.05 A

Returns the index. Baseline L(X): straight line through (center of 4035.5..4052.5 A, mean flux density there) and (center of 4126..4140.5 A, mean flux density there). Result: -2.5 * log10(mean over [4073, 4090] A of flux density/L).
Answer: 0.046 mag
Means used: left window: 3.38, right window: 3.16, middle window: 3.15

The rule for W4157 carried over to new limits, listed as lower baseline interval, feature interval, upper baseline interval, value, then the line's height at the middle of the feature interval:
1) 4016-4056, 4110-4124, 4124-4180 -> -0.7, 3.24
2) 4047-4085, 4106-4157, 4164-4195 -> -0.5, 3.26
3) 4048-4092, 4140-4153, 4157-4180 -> -0.2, 3.23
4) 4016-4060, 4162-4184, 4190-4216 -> -1.3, 3.1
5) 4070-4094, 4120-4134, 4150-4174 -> -0.3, 3.18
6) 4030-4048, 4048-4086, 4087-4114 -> 1.5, 3.43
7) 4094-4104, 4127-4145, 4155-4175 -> 0.7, 3.31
